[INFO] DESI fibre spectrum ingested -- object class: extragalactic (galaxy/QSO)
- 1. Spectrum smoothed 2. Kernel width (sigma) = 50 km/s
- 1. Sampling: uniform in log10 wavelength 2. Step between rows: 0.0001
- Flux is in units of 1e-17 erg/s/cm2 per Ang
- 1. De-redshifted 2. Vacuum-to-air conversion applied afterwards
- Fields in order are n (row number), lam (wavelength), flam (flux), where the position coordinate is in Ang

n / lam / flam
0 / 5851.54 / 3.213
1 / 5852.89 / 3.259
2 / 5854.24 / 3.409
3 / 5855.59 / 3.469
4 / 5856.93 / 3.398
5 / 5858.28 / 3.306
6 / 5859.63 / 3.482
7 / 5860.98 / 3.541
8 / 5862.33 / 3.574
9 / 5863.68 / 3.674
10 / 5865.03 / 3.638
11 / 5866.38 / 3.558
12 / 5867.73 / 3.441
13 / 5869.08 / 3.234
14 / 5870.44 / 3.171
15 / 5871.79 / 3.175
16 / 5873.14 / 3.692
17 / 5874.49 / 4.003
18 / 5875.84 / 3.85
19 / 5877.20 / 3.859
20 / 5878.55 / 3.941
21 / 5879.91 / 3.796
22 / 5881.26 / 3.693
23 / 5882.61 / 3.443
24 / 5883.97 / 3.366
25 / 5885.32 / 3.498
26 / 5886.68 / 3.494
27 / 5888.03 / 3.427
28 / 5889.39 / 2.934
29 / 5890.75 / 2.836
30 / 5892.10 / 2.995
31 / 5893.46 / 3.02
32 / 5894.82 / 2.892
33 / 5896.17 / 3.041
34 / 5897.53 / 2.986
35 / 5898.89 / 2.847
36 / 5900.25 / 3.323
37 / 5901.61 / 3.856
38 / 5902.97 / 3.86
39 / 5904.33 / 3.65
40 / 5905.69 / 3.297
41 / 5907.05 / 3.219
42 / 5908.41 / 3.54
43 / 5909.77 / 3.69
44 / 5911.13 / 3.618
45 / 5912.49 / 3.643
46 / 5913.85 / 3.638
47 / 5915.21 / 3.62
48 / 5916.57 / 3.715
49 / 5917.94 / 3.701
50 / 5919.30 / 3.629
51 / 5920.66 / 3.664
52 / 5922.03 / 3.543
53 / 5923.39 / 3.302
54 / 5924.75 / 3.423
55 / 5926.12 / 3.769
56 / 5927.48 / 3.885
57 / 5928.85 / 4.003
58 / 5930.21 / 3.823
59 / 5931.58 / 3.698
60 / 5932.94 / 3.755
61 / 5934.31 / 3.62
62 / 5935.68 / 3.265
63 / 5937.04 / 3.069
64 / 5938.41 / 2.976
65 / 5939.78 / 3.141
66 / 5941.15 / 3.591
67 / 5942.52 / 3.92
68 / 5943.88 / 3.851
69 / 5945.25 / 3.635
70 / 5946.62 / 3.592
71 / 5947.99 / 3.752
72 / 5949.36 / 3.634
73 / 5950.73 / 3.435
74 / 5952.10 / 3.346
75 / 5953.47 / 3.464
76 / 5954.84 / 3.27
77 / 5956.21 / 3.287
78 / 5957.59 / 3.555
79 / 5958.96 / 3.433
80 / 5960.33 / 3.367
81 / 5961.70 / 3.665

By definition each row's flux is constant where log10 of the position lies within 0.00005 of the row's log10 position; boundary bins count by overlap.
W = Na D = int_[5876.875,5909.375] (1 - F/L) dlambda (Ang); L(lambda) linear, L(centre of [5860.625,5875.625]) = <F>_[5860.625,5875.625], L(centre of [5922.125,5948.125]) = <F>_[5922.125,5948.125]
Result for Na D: 1.7 Ang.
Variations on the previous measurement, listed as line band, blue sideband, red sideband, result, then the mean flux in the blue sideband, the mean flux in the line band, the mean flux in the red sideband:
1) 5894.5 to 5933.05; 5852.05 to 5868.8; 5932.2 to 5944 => -1.0 Ang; 3.47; 3.54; 3.45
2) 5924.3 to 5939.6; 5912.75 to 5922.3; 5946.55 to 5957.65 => 0.1 Ang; 3.65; 3.56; 3.47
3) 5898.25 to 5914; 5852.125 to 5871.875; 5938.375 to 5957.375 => -0.2 Ang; 3.43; 3.51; 3.51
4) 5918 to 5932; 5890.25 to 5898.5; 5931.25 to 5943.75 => -1.5 Ang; 2.96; 3.68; 3.46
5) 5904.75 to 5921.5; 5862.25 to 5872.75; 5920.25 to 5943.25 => -0.3 Ang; 3.43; 3.58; 3.56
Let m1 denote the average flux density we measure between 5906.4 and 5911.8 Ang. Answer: 3.52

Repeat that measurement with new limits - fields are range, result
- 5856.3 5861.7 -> 3.43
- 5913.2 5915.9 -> 3.63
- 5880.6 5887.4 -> 3.5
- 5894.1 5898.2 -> 2.98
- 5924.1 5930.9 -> 3.78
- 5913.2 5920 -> 3.66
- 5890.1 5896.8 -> 2.96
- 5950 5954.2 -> 3.42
